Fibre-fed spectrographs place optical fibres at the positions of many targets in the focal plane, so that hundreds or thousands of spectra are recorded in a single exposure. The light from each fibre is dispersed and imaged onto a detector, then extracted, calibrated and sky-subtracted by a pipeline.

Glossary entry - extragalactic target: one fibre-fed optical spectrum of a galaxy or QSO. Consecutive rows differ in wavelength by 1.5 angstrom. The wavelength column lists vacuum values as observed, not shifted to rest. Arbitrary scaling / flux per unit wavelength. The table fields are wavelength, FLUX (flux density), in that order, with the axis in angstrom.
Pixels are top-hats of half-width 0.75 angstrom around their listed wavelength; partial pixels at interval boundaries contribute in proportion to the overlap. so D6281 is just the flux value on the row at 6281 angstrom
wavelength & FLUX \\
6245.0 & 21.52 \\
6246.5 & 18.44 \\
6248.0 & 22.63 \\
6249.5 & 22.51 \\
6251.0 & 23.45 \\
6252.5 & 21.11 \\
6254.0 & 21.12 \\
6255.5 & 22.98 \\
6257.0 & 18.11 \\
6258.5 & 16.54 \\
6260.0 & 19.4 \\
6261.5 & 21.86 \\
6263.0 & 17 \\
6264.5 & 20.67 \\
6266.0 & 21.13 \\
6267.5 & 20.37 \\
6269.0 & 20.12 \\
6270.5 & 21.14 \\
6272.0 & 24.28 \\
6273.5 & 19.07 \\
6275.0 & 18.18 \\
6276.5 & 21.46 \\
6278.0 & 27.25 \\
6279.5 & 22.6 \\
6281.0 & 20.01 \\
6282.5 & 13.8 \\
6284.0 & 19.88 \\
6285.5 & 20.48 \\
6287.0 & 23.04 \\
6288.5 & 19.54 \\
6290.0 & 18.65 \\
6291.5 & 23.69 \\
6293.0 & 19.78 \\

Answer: 20.01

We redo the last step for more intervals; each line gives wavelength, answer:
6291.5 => 23.69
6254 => 21.12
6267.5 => 20.37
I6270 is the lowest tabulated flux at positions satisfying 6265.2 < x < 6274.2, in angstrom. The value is 19.07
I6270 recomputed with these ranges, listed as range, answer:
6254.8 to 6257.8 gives 18.11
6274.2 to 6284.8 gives 13.8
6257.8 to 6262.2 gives 16.54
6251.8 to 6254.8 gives 21.11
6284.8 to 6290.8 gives 18.65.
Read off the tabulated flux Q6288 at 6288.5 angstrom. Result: 19.54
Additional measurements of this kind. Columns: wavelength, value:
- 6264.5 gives 20.67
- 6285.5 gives 20.48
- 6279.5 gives 22.6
